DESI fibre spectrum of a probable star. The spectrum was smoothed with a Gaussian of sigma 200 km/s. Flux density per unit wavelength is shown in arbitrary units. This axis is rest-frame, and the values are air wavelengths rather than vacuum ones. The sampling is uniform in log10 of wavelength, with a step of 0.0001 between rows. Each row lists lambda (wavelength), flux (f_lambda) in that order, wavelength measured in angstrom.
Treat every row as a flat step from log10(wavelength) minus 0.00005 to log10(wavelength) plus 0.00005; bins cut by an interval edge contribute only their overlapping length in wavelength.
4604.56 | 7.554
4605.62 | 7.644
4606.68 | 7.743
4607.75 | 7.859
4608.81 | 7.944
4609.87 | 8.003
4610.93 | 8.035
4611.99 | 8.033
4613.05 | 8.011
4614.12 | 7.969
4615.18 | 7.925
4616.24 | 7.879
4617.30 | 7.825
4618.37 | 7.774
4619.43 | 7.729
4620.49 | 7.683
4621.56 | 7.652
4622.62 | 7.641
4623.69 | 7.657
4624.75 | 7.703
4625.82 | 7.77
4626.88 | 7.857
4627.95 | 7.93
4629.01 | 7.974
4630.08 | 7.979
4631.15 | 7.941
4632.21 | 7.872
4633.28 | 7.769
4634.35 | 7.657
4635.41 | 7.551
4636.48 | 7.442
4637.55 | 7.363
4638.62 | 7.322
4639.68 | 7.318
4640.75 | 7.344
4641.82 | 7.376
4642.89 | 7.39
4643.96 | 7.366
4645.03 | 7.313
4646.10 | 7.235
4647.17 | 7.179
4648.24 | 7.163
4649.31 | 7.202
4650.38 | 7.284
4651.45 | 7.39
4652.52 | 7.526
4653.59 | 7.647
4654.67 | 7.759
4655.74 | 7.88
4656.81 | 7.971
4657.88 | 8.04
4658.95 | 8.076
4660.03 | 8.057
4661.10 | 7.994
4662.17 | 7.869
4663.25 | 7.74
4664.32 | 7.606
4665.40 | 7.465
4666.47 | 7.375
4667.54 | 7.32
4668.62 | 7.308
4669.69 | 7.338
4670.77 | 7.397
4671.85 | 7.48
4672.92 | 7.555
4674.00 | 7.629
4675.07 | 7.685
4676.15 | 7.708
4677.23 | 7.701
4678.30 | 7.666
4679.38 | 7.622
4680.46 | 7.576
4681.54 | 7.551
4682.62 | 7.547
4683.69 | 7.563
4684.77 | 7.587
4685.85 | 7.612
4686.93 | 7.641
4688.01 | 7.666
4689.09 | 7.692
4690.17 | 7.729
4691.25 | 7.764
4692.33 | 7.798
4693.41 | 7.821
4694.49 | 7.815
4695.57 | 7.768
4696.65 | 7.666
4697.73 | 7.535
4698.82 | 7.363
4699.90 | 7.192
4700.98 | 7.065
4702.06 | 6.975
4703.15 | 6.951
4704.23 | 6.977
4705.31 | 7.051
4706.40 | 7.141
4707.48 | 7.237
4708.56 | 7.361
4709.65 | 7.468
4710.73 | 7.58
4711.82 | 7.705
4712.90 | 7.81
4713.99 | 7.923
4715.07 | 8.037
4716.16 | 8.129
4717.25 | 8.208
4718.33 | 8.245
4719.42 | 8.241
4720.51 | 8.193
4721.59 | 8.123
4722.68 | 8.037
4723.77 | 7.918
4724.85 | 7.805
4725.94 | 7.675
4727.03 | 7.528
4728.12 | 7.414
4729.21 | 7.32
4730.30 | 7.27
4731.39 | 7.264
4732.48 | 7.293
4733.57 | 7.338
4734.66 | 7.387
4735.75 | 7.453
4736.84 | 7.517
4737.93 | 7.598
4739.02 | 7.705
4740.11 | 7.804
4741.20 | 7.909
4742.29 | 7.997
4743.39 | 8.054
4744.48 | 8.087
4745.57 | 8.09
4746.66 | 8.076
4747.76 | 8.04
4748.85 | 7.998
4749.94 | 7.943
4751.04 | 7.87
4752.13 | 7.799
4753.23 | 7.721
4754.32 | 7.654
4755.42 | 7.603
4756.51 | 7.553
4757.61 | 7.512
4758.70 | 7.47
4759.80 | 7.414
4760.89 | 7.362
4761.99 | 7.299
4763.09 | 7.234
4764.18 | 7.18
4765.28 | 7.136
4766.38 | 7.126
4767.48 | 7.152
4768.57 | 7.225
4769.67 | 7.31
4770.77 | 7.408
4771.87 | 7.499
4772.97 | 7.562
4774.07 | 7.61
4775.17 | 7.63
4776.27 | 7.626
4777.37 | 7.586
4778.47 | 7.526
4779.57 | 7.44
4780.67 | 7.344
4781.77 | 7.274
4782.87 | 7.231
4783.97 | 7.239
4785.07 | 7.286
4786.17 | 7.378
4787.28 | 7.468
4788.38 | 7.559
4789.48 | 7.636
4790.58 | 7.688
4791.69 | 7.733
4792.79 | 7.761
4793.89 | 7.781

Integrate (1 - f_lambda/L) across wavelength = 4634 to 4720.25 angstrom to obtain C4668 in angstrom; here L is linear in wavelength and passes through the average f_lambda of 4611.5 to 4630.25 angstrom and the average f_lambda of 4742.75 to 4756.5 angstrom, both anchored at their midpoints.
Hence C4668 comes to 3.18 angstrom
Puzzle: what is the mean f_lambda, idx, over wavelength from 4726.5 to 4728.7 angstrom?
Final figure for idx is 7.46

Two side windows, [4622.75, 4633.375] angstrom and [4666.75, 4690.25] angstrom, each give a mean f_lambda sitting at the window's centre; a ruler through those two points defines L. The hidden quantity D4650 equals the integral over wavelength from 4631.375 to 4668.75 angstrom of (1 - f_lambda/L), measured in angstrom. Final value 0.80 angstrom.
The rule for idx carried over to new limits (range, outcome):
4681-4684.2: 7.57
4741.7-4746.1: 8.05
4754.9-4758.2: 7.57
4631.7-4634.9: 7.77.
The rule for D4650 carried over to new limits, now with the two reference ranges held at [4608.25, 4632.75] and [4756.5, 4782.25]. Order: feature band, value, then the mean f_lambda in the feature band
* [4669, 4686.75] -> 0.24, 7.58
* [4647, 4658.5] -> 0.29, 7.57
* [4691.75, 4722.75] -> -0.18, 7.63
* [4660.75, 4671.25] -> 0.25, 7.53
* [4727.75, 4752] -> -0.72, 7.71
